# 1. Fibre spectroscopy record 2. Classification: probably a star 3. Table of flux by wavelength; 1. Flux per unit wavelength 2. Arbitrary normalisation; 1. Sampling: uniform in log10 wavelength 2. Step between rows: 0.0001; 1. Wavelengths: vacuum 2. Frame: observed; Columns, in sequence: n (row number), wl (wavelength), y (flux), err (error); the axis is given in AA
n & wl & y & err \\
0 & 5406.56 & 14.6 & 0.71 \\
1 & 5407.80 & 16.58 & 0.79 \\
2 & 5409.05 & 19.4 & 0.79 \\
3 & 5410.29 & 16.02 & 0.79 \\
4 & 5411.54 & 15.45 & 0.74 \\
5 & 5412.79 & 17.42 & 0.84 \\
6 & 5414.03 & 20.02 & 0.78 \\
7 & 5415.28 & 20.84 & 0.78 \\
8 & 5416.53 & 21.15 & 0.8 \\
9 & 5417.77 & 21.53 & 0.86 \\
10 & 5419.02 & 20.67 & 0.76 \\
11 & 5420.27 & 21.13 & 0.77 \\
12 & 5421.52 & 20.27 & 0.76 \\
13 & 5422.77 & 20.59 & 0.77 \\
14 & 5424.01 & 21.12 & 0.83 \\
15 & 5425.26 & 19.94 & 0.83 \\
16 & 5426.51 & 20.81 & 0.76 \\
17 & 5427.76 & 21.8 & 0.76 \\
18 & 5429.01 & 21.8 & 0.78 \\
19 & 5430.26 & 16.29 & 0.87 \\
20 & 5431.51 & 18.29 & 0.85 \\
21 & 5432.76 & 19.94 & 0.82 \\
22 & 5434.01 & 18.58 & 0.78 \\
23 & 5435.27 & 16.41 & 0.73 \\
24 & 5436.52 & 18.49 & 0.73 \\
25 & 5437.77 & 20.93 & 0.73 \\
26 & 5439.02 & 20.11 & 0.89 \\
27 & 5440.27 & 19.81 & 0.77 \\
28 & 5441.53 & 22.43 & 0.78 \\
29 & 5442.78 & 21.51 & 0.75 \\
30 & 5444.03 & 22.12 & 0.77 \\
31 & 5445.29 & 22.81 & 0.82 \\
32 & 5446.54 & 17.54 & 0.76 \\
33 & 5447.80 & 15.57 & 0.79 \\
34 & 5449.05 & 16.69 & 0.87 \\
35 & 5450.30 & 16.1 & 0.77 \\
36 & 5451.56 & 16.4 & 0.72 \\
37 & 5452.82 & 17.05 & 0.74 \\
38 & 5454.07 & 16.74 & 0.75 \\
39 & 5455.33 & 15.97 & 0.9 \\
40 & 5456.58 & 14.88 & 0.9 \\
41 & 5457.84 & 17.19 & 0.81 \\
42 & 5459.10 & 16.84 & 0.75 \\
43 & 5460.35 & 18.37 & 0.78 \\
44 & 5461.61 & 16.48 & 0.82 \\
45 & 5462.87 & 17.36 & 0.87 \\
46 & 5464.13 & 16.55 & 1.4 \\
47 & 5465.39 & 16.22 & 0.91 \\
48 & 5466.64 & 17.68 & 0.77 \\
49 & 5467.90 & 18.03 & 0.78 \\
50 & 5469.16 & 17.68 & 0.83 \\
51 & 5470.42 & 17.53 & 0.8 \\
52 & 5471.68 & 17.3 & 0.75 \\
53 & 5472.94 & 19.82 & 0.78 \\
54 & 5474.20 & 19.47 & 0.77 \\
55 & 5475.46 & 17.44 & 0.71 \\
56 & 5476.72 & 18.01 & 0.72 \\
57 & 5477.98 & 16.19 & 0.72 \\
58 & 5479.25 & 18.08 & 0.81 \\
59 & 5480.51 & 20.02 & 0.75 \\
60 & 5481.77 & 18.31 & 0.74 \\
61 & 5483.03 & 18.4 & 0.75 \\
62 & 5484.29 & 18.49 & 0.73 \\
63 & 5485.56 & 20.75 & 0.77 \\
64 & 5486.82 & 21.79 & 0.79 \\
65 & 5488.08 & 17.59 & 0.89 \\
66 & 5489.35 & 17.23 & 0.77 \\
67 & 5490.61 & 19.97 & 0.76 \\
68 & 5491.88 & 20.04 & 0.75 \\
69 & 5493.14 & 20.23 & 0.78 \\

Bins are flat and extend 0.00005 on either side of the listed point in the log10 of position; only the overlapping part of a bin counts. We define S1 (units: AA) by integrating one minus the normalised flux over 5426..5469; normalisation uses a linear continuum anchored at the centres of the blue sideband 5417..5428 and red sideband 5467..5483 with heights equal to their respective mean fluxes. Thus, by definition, 2.8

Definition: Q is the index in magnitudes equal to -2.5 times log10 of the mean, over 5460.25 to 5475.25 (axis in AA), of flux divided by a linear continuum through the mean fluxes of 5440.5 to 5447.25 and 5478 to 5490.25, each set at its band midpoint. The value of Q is 0.12 mag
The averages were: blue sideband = 21.1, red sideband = 18.8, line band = 17.7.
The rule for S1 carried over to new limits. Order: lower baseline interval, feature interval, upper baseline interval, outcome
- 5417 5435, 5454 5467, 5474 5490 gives 1.7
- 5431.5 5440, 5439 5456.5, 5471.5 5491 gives 0.5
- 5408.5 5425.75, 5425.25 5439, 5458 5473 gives -0.3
